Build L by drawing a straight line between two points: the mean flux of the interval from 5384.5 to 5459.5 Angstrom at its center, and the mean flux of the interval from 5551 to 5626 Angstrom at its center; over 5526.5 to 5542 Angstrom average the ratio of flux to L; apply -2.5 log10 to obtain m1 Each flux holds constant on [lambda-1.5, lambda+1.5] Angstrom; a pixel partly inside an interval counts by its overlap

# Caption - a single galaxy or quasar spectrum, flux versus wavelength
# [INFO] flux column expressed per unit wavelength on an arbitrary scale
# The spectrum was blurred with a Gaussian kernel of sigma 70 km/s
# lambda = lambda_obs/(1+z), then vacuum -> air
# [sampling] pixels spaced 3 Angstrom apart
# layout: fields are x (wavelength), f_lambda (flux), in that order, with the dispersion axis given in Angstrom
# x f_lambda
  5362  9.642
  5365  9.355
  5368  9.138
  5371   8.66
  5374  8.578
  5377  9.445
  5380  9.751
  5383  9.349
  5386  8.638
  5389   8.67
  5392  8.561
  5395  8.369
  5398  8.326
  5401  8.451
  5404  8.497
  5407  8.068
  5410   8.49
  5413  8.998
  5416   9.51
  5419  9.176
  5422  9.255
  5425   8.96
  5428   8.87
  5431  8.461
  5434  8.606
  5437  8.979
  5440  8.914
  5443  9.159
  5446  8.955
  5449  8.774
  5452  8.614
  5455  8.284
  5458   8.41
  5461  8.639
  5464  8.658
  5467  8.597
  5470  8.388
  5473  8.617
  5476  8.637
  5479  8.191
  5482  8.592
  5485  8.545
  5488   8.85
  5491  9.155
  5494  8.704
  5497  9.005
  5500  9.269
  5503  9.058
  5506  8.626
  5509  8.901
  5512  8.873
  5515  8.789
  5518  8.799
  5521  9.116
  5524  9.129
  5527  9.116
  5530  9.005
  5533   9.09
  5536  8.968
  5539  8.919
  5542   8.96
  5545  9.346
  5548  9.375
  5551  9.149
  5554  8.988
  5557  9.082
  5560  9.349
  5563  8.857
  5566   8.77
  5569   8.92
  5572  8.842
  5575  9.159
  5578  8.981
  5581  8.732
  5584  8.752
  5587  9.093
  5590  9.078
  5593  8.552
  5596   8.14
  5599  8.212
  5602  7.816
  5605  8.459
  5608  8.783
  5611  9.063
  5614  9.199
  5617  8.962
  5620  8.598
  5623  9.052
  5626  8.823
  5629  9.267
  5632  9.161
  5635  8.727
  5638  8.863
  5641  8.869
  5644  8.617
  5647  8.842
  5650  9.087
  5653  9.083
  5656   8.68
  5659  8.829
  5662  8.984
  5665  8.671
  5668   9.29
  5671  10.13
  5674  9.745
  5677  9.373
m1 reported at -0.03 mag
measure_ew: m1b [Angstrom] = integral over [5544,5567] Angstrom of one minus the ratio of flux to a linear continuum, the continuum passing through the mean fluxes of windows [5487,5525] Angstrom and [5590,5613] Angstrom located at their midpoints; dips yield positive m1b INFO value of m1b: -1.1 Angstrom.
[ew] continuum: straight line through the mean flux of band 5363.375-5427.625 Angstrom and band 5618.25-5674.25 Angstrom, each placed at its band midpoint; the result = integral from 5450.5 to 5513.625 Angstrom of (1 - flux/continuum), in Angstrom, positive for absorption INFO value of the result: 1.6 Angstrom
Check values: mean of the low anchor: 8.87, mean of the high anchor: 9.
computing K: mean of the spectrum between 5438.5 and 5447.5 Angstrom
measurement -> 9.01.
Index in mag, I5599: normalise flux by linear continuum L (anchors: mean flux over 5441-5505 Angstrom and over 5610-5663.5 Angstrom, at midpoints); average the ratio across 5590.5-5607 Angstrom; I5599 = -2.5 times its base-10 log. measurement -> 0.07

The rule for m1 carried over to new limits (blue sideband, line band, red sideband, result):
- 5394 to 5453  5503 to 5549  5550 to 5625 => -0.024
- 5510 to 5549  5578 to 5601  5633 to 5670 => 0.038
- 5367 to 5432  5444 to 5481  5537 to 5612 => 0.033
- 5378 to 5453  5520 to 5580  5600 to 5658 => -0.027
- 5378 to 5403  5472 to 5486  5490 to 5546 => 0.051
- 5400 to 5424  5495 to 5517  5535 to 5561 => 0.013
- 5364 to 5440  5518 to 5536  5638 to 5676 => -0.013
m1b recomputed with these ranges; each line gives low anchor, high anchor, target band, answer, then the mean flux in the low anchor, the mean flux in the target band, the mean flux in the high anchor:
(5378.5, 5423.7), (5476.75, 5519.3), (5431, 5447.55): -0.1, 8.81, 8.88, 8.81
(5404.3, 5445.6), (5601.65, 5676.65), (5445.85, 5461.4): 0.5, 8.87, 8.58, 8.97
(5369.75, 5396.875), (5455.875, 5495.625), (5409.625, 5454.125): -0.9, 8.89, 8.92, 8.61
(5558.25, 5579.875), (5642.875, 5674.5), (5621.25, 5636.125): 0.1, 8.98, 9.01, 9.07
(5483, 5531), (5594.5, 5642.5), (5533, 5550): -0.5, 8.93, 9.11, 8.75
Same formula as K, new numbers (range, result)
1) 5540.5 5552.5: 9.21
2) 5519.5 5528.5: 9.12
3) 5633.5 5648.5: 8.78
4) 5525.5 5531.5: 9.06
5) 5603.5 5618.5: 8.89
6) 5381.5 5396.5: 8.72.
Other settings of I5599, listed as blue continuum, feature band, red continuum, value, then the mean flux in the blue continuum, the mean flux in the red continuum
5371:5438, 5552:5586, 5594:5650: -0.02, 8.81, 8.75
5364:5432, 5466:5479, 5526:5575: 0.05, 8.85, 9.05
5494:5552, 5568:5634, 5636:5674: 0.03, 9.02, 9.02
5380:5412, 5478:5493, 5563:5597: 0.00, 8.61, 8.83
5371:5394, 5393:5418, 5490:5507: 0.05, 8.96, 8.97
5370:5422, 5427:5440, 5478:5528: 0.01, 8.81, 8.87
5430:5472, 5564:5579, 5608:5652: -0.01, 8.68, 8.93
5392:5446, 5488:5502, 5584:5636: -0.03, 8.77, 8.76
